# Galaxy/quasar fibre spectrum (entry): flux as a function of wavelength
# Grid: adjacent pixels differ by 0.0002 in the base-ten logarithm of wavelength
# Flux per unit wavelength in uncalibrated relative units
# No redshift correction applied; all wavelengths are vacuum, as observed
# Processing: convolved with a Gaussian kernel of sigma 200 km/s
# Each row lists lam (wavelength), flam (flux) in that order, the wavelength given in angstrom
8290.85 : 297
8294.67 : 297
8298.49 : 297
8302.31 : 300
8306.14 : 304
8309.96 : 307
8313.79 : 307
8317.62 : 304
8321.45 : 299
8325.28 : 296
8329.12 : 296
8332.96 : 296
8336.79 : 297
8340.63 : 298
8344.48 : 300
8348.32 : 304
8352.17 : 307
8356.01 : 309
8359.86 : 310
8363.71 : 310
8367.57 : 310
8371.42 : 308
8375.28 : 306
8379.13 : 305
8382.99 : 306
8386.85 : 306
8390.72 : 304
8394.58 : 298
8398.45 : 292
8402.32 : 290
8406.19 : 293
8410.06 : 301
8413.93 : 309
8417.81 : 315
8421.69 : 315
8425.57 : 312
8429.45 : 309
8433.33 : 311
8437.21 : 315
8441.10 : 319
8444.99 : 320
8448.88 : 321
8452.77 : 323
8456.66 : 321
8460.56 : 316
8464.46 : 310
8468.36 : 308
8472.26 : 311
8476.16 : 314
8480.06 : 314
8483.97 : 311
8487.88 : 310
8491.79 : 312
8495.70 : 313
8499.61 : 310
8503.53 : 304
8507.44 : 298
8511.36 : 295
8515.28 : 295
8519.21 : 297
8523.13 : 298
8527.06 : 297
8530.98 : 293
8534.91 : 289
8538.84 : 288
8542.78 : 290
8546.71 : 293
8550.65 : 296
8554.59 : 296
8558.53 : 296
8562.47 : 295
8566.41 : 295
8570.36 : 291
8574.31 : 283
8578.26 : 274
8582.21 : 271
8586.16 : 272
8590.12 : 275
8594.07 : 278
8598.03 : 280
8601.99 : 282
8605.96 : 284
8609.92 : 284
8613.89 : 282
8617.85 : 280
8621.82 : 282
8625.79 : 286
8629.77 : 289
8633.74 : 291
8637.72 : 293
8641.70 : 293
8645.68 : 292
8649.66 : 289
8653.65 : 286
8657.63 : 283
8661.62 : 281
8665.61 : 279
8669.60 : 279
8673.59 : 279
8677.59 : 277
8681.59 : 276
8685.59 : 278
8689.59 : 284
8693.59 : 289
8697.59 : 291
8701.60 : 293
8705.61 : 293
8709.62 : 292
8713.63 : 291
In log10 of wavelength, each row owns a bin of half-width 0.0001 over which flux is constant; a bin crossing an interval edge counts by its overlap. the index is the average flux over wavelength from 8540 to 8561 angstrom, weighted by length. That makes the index 294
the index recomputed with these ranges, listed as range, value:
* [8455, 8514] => 310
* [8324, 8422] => 303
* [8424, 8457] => 317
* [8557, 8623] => 283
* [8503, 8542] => 295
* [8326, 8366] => 302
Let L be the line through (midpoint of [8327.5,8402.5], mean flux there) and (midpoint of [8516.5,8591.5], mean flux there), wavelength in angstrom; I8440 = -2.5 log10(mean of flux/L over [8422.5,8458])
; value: -0.07 mag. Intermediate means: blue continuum 303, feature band 317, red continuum 289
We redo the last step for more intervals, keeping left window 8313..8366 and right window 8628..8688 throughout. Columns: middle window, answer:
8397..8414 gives 0.01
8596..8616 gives 0.02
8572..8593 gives 0.05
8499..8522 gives -0.02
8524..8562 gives -0.01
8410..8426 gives -0.05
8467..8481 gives -0.06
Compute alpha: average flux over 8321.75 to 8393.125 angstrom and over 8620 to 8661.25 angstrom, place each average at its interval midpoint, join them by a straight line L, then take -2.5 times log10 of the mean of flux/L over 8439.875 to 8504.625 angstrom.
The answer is -0.06 mag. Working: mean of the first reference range 304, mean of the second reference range 288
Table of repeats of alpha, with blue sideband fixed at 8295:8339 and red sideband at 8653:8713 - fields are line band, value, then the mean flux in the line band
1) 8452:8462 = -0.09 mag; 320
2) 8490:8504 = -0.07 mag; 310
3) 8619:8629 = 0.01 mag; 284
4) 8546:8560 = -0.02 mag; 295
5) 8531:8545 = 0.00 mag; 290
